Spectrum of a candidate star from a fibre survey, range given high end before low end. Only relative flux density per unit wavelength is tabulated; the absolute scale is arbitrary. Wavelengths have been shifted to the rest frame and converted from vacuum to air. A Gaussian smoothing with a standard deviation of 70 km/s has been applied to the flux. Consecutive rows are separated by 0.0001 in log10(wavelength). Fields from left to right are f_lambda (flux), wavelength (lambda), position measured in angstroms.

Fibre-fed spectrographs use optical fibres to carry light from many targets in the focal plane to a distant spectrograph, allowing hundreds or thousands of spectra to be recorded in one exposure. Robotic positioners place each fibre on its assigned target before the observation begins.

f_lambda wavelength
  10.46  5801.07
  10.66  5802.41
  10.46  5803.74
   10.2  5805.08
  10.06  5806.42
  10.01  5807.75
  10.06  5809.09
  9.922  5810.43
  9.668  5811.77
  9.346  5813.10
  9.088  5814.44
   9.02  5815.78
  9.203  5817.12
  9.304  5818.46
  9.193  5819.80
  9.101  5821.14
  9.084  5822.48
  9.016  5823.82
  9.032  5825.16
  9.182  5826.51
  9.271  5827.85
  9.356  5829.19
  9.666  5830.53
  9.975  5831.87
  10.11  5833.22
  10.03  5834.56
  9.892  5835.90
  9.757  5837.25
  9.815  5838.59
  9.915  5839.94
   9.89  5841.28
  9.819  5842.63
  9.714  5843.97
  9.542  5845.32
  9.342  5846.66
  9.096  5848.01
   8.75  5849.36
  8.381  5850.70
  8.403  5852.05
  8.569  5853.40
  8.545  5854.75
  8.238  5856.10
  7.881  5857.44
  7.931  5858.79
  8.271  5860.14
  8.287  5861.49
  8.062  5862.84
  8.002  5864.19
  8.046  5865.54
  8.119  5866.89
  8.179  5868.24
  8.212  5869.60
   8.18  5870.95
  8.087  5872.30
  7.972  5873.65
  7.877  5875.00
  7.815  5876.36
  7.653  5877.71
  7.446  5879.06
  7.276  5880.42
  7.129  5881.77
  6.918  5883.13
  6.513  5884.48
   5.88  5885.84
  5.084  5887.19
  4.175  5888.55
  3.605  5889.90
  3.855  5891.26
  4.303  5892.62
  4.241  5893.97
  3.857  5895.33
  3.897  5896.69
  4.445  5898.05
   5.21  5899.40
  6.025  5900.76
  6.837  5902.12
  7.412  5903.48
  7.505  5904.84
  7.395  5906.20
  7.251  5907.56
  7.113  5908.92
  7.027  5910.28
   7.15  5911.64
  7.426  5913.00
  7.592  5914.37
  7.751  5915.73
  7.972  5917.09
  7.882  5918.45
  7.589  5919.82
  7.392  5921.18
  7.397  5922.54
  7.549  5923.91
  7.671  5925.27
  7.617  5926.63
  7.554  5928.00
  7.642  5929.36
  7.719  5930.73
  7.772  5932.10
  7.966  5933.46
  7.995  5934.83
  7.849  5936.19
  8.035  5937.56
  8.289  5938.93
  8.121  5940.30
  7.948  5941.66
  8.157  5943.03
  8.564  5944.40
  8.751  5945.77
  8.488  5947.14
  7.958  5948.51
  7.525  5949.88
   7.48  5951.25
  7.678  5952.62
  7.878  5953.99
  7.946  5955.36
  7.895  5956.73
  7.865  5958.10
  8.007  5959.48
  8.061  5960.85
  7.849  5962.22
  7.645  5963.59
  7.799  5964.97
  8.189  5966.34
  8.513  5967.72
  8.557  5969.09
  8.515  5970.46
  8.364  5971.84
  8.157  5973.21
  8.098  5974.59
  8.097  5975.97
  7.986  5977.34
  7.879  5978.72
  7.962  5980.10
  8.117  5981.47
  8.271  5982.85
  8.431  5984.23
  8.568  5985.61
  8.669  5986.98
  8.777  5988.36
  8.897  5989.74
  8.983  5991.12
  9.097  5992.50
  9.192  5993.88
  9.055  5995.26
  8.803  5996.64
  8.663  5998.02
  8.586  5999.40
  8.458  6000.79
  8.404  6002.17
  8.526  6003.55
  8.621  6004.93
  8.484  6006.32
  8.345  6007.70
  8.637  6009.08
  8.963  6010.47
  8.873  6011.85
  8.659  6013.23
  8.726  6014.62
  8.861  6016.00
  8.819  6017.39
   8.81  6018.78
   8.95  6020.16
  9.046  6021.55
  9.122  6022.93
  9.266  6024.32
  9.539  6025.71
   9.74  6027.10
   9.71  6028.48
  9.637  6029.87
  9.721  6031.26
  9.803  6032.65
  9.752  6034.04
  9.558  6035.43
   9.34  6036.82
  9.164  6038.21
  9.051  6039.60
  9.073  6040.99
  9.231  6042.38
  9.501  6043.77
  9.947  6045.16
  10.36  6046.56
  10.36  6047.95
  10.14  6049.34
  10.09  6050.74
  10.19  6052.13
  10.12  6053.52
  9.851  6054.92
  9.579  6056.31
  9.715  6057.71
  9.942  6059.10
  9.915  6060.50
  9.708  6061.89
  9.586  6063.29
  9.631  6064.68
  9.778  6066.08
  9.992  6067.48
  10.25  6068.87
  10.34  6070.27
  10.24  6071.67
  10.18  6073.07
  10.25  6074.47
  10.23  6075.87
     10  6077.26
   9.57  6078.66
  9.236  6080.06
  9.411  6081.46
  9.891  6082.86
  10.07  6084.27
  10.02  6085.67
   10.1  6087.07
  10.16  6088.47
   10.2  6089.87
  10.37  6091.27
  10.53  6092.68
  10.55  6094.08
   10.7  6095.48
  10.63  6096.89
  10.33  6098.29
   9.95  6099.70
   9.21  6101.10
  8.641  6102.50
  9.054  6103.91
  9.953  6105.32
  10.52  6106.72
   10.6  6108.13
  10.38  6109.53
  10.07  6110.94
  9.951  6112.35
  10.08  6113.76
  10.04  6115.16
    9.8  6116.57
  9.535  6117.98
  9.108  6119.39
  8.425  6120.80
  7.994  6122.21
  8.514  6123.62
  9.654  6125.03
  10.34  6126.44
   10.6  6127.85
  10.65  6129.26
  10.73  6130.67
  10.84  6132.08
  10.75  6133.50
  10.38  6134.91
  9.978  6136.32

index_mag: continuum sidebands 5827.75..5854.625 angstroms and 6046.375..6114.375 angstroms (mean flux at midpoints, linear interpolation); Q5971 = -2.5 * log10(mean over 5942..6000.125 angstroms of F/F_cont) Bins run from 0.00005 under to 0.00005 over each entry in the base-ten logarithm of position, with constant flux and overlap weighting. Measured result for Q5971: 0.18 mag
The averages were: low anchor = 9.45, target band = 8.28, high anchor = 10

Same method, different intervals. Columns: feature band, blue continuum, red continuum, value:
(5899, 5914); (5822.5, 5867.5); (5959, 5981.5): 0.22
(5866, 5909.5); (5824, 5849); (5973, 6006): 0.40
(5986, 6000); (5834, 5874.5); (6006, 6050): 0.04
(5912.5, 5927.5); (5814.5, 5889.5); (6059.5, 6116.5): 0.17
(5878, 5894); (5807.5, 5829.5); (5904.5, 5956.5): 0.43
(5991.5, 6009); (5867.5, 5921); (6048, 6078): 0.01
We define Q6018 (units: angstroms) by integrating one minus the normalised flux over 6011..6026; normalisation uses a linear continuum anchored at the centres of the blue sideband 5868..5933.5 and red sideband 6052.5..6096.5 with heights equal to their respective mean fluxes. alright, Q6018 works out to 0.0 angstroms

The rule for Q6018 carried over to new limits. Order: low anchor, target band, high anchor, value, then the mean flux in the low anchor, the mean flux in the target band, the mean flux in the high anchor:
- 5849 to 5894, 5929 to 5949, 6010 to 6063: 0.21 angstroms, 7.26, 8.09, 9.5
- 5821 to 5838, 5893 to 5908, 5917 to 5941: 4.51 angstroms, 9.51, 5.77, 7.78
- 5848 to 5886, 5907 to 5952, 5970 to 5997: 2.55 angstroms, 7.93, 7.77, 8.49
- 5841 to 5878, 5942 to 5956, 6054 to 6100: 1.63 angstroms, 8.45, 8.04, 10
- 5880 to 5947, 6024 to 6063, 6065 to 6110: -2.03 angstroms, 6.88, 9.72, 10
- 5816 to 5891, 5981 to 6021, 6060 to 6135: 2.68 angstroms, 8.37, 8.7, 9.95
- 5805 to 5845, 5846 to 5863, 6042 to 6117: 2.07 angstroms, 9.58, 8.45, 9.99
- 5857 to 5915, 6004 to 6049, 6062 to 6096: -0.43 angstroms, 6.76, 9.24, 10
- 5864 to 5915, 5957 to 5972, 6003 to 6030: -0.23 angstroms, 6.58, 8.11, 8.96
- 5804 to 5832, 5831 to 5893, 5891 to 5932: 1.59 angstroms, 9.47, 8.03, 6.72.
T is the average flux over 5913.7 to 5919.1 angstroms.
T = 7.81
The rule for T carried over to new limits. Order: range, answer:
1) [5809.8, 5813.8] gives 9.65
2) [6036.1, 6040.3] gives 9.19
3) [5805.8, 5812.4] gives 9.95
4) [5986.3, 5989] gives 8.72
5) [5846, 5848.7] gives 9.19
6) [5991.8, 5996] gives 9.11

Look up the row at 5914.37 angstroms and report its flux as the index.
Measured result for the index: 7.592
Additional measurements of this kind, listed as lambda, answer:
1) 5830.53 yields 9.666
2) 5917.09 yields 7.972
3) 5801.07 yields 10.46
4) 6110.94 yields 10.07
